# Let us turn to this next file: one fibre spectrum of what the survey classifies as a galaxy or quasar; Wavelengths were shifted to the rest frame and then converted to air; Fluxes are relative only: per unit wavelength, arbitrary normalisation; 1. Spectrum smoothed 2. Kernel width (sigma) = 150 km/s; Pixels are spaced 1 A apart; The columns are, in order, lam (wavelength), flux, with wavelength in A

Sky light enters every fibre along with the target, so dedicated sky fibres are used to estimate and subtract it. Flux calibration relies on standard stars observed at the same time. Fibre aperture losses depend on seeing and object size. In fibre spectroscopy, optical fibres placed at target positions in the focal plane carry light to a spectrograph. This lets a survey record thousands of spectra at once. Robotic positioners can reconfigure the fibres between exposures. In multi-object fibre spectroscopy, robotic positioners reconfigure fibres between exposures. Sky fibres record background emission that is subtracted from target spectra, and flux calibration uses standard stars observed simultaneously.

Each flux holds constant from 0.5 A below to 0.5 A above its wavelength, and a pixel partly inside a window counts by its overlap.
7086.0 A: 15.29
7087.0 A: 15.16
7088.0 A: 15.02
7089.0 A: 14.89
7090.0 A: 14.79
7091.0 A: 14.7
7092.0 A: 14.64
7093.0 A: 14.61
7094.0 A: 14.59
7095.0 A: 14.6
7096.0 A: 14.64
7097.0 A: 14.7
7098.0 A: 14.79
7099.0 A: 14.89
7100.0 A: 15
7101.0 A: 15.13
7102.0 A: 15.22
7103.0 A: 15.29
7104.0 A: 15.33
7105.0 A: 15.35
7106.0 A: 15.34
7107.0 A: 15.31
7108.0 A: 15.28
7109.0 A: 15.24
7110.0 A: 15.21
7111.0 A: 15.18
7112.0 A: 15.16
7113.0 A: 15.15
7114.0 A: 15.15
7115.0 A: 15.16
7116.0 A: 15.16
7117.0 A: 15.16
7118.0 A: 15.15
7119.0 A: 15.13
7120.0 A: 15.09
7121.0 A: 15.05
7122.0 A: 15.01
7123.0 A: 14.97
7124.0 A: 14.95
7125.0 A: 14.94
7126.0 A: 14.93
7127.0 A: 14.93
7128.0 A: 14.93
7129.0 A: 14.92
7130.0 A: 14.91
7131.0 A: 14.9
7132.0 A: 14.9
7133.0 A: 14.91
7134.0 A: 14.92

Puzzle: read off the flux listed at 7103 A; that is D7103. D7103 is 15.29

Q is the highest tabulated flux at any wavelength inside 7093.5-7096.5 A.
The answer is 14.64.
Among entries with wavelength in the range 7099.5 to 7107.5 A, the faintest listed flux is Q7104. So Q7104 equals 15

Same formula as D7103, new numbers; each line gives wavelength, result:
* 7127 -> 14.93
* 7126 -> 14.93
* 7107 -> 15.31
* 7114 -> 15.15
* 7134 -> 14.92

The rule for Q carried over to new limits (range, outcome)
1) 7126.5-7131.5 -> 14.93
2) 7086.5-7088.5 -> 15.16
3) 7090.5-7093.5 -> 14.7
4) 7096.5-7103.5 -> 15.29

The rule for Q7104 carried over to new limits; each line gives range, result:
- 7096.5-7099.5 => 14.7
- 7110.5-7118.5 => 15.15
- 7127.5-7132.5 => 14.9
